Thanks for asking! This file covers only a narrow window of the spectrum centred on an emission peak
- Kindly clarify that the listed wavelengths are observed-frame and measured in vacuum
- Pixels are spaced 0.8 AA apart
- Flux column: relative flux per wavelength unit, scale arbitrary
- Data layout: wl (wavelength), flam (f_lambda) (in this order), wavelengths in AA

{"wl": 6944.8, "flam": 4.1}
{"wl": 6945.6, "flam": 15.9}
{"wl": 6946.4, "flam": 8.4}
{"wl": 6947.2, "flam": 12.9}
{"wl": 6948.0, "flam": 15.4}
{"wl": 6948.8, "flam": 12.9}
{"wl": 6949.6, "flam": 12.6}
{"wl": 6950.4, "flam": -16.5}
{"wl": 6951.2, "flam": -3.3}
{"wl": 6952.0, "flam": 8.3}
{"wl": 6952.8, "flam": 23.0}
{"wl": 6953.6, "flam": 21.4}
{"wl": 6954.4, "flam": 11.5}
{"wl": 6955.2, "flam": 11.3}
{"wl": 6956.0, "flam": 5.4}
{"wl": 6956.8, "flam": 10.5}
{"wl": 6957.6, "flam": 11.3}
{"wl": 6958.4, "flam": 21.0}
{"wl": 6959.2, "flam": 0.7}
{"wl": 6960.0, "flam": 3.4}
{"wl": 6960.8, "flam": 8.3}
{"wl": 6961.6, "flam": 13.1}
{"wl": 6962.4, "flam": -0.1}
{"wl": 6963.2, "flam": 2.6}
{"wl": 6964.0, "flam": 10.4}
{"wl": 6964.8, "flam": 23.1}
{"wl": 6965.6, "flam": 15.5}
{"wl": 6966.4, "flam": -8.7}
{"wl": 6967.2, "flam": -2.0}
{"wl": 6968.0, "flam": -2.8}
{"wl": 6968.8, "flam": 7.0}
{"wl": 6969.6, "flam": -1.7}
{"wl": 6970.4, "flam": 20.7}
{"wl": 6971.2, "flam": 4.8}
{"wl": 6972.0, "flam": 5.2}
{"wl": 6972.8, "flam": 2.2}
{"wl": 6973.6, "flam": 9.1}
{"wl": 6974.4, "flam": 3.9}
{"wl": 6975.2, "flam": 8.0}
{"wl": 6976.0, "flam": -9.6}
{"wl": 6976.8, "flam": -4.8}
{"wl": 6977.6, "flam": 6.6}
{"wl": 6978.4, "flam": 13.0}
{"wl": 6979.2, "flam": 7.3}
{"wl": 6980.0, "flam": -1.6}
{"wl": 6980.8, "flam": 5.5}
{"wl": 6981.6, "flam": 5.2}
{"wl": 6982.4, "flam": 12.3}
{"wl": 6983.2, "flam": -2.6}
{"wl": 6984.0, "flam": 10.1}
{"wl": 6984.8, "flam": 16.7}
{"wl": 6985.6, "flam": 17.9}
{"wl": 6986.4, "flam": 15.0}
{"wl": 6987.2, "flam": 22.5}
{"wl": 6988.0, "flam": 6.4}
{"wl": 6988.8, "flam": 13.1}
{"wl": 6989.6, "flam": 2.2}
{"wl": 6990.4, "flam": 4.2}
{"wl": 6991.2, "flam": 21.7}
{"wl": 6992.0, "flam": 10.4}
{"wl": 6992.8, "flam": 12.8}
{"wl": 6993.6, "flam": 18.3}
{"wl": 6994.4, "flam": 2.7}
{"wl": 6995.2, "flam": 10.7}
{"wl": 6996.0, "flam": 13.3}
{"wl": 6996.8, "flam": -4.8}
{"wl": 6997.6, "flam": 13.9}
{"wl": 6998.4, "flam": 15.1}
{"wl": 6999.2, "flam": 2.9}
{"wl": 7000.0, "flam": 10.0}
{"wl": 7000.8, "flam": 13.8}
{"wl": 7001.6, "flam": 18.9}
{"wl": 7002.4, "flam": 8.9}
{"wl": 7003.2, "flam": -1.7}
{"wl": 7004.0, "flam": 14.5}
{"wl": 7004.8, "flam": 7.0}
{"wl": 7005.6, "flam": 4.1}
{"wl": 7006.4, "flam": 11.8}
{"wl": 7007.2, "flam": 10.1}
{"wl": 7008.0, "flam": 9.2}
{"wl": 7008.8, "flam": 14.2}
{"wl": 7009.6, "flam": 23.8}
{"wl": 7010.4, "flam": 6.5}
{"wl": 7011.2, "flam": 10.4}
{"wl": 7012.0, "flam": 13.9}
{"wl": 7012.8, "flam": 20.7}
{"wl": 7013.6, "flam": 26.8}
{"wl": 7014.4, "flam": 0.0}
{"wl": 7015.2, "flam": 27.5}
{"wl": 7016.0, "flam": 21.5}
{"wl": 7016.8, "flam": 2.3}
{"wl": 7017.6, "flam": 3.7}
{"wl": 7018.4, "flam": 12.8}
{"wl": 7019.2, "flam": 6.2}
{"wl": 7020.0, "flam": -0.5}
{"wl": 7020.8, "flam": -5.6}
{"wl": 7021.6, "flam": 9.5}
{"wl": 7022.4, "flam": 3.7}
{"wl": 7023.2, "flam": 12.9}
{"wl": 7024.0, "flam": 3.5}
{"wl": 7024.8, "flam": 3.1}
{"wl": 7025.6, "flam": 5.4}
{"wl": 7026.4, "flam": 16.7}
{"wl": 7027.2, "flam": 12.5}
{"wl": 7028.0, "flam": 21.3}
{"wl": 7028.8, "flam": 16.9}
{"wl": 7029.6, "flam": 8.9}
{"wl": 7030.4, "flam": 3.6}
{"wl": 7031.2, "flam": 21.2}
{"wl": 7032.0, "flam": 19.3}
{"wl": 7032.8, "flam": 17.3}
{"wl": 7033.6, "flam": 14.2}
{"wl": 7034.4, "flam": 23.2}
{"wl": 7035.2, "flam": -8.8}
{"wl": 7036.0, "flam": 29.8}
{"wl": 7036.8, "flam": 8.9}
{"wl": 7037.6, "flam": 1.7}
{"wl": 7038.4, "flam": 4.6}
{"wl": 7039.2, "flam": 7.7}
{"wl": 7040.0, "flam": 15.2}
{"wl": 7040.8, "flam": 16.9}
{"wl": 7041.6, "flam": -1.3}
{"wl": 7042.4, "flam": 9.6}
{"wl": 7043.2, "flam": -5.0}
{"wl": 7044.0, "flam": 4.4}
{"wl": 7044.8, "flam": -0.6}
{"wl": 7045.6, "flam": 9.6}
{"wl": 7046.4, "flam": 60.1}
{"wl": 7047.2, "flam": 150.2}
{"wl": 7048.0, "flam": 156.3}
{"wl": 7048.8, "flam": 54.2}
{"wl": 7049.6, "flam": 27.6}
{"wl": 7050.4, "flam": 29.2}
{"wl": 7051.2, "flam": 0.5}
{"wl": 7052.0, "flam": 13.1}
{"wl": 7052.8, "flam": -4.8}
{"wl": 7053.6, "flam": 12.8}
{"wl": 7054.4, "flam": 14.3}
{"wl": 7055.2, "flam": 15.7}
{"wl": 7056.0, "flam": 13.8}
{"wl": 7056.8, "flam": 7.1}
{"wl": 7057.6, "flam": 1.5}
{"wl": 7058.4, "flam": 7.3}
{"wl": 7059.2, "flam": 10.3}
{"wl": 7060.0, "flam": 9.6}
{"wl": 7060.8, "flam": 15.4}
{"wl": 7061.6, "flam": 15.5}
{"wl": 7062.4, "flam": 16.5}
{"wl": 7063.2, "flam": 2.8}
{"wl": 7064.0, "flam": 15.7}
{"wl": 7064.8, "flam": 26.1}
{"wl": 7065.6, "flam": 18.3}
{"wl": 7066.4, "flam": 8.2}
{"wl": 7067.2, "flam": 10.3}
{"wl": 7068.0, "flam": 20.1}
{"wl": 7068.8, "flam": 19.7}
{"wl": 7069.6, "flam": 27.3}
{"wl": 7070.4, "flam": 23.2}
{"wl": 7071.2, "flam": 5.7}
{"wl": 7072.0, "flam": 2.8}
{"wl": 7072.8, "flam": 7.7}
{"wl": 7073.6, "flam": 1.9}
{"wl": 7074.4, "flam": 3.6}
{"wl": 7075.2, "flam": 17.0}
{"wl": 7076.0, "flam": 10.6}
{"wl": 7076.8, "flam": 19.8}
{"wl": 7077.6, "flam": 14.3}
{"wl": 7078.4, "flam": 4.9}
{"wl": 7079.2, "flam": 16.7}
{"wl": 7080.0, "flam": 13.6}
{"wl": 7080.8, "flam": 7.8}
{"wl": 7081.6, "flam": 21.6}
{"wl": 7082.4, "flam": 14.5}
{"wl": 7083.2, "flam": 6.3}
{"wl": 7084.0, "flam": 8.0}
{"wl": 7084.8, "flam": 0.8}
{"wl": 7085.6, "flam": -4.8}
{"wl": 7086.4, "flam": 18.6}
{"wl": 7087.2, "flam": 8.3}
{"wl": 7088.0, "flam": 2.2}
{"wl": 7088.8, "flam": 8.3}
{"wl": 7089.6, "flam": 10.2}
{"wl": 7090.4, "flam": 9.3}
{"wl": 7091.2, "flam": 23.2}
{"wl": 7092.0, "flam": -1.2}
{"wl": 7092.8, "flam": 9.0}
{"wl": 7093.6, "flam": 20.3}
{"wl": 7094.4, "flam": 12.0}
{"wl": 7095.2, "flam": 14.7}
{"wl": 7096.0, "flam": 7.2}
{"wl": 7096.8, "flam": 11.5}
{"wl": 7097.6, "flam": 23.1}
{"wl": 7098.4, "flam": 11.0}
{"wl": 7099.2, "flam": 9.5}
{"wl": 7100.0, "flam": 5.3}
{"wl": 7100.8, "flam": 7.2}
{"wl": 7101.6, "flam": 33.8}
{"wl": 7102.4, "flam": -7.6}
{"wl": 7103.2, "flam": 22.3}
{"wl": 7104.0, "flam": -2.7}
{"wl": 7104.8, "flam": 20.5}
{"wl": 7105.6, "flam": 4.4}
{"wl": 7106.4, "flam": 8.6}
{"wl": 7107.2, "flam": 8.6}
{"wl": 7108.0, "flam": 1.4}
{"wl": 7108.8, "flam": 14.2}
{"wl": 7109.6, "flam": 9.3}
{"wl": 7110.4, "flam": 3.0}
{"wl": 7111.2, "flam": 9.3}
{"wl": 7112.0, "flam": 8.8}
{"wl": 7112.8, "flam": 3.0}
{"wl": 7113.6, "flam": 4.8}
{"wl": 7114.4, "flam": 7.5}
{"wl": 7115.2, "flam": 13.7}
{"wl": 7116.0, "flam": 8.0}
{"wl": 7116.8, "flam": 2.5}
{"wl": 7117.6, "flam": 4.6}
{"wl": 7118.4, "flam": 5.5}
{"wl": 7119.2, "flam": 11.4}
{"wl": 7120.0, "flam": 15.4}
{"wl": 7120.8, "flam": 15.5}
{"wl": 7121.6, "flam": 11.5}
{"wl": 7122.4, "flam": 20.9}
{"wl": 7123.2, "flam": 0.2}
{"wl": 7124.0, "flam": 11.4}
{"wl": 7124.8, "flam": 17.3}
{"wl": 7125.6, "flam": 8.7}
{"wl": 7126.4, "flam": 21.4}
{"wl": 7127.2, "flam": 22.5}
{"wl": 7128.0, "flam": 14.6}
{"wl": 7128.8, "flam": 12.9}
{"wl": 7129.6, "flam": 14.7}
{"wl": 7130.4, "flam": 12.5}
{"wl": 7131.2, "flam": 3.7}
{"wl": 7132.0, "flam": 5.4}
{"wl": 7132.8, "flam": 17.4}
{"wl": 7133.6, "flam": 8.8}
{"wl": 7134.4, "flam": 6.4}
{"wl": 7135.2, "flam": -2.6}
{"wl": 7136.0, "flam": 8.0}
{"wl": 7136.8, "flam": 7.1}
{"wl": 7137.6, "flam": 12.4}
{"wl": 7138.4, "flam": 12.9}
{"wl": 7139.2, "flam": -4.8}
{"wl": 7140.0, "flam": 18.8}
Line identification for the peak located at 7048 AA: H-alpha 6563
